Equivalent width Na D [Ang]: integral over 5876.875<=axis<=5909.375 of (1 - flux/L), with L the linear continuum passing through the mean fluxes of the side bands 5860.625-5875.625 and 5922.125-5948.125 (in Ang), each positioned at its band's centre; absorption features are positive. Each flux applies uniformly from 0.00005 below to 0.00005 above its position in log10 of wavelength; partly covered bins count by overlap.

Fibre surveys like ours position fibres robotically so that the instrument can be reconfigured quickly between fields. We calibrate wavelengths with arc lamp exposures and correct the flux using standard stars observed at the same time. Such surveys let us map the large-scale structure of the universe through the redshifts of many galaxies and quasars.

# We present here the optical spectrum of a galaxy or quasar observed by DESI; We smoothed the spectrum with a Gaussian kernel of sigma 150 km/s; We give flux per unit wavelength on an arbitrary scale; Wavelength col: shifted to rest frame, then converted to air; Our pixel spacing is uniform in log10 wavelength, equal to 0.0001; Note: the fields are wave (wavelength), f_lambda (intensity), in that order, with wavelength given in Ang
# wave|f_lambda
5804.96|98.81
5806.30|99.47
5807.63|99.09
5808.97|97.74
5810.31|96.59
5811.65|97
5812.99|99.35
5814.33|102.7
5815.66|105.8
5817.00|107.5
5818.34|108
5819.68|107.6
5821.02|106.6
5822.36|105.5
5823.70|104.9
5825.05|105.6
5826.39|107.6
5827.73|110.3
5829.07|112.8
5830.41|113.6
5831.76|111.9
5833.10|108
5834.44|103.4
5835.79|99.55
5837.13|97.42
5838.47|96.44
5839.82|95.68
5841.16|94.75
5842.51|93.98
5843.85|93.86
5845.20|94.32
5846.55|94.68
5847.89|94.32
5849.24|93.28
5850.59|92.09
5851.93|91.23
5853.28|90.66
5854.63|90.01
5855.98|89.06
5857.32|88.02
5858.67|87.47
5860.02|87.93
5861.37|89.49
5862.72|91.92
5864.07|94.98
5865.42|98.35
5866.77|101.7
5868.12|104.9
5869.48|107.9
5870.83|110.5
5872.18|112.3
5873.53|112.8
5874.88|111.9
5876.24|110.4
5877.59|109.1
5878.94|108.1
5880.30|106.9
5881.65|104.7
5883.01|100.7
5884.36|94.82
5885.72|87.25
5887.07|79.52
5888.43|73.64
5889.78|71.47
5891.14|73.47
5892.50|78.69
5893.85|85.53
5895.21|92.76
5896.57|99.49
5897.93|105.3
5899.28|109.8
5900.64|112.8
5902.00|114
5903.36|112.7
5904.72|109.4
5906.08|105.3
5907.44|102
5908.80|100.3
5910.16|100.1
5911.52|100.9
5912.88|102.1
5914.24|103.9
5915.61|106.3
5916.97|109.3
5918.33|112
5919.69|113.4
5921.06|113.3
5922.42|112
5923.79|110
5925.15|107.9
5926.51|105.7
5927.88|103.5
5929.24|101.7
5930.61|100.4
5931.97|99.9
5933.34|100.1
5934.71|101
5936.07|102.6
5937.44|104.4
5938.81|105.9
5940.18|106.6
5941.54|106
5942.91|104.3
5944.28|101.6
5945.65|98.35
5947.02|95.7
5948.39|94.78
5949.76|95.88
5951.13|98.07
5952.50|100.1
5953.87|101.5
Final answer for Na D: 1.84 Ang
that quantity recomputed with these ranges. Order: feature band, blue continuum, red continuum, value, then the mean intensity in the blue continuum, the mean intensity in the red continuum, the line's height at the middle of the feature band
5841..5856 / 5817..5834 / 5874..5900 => 1.5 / 108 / 95.1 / 103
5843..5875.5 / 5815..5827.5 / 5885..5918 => 1.7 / 107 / 97.5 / 102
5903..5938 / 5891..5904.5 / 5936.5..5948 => -1.4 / 99.8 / 103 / 101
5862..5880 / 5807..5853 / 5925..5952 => -0.8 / 101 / 102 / 101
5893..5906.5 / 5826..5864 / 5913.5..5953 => -0.4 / 96.8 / 104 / 101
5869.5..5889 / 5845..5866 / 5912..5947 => -1.2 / 91.7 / 105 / 96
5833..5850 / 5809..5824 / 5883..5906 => 0.7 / 104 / 94.3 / 101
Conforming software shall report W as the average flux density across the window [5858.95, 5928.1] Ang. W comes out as 101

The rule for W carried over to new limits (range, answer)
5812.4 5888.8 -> 100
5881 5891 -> 86.6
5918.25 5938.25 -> 106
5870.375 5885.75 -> 106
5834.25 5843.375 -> 96.9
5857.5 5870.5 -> 96.1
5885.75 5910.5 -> 95.7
